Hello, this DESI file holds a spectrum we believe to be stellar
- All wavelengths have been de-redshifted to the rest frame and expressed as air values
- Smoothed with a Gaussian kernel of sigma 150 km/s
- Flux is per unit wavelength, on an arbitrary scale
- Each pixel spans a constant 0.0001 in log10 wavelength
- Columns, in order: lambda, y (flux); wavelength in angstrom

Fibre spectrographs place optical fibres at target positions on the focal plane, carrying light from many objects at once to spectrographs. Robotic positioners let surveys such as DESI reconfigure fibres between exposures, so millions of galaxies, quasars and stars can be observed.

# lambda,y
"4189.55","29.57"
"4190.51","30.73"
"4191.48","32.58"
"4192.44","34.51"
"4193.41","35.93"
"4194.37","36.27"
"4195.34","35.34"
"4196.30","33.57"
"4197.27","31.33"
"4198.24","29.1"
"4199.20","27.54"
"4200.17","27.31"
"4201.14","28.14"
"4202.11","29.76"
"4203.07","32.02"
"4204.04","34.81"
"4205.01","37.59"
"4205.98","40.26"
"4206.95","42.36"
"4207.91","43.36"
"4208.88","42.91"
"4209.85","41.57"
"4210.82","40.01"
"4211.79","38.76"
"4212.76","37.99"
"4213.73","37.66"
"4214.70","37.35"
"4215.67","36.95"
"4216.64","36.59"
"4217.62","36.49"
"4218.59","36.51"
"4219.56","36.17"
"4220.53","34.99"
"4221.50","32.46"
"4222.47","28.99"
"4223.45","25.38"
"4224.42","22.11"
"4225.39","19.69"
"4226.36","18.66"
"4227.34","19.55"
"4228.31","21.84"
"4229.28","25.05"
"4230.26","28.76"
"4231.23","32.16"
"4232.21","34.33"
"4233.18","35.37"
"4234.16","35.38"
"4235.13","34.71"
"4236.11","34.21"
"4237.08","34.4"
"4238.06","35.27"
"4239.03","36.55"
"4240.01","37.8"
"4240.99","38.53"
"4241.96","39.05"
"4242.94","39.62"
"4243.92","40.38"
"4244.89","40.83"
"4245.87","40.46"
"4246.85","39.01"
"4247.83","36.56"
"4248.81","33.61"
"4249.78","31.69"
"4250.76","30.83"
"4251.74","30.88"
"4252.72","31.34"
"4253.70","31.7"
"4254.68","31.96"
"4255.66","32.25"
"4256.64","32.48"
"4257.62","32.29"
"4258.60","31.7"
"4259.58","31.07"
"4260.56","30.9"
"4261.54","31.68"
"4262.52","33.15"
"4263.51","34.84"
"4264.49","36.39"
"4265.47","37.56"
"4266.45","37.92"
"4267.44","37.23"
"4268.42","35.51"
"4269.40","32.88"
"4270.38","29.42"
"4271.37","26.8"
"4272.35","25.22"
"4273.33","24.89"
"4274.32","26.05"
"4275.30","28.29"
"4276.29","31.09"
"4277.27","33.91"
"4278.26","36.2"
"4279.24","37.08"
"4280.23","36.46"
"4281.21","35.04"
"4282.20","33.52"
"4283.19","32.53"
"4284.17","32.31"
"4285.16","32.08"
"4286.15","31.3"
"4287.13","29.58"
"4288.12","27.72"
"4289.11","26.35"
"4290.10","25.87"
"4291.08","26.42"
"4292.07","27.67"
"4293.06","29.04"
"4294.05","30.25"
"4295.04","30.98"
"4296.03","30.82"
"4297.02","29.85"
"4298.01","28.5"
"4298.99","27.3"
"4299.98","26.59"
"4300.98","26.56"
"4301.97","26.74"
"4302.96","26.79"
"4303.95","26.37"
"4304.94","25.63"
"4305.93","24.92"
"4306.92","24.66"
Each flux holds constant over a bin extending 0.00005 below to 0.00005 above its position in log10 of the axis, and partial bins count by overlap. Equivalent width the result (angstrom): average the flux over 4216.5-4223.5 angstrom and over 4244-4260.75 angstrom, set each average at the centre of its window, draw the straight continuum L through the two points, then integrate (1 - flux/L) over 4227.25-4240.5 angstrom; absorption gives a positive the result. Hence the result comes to 0.6 angstrom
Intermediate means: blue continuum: 33.8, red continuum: 33.7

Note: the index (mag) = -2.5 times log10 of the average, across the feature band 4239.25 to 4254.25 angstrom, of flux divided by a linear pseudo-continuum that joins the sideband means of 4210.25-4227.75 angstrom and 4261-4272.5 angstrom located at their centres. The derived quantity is -0.10 mag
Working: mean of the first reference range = 32.1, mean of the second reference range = 33.4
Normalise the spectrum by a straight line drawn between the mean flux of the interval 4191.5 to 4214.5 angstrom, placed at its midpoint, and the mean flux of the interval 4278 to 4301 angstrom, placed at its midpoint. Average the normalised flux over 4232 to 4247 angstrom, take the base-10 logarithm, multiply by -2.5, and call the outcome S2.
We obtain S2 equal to -0.12 mag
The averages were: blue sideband 35.5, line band 37.3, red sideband 30.4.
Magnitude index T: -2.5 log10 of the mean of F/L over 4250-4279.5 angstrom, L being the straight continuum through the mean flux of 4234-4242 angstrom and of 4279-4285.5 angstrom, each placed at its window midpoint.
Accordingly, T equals 0.09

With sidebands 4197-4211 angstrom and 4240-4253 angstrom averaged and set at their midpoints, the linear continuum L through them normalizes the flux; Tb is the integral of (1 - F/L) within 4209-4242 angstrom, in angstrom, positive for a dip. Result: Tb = 2.6 angstrom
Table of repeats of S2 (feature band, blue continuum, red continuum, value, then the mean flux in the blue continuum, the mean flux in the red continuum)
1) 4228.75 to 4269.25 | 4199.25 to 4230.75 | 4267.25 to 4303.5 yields -0.10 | 32.8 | 30.1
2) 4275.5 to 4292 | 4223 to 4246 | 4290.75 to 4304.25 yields -0.09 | 32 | 28.2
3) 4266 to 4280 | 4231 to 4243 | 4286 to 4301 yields -0.02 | 35.9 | 28.4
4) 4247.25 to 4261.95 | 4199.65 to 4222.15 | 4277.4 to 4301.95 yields 0.03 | 36.5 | 30.4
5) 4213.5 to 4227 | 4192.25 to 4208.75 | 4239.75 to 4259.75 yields 0.11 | 34.3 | 35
